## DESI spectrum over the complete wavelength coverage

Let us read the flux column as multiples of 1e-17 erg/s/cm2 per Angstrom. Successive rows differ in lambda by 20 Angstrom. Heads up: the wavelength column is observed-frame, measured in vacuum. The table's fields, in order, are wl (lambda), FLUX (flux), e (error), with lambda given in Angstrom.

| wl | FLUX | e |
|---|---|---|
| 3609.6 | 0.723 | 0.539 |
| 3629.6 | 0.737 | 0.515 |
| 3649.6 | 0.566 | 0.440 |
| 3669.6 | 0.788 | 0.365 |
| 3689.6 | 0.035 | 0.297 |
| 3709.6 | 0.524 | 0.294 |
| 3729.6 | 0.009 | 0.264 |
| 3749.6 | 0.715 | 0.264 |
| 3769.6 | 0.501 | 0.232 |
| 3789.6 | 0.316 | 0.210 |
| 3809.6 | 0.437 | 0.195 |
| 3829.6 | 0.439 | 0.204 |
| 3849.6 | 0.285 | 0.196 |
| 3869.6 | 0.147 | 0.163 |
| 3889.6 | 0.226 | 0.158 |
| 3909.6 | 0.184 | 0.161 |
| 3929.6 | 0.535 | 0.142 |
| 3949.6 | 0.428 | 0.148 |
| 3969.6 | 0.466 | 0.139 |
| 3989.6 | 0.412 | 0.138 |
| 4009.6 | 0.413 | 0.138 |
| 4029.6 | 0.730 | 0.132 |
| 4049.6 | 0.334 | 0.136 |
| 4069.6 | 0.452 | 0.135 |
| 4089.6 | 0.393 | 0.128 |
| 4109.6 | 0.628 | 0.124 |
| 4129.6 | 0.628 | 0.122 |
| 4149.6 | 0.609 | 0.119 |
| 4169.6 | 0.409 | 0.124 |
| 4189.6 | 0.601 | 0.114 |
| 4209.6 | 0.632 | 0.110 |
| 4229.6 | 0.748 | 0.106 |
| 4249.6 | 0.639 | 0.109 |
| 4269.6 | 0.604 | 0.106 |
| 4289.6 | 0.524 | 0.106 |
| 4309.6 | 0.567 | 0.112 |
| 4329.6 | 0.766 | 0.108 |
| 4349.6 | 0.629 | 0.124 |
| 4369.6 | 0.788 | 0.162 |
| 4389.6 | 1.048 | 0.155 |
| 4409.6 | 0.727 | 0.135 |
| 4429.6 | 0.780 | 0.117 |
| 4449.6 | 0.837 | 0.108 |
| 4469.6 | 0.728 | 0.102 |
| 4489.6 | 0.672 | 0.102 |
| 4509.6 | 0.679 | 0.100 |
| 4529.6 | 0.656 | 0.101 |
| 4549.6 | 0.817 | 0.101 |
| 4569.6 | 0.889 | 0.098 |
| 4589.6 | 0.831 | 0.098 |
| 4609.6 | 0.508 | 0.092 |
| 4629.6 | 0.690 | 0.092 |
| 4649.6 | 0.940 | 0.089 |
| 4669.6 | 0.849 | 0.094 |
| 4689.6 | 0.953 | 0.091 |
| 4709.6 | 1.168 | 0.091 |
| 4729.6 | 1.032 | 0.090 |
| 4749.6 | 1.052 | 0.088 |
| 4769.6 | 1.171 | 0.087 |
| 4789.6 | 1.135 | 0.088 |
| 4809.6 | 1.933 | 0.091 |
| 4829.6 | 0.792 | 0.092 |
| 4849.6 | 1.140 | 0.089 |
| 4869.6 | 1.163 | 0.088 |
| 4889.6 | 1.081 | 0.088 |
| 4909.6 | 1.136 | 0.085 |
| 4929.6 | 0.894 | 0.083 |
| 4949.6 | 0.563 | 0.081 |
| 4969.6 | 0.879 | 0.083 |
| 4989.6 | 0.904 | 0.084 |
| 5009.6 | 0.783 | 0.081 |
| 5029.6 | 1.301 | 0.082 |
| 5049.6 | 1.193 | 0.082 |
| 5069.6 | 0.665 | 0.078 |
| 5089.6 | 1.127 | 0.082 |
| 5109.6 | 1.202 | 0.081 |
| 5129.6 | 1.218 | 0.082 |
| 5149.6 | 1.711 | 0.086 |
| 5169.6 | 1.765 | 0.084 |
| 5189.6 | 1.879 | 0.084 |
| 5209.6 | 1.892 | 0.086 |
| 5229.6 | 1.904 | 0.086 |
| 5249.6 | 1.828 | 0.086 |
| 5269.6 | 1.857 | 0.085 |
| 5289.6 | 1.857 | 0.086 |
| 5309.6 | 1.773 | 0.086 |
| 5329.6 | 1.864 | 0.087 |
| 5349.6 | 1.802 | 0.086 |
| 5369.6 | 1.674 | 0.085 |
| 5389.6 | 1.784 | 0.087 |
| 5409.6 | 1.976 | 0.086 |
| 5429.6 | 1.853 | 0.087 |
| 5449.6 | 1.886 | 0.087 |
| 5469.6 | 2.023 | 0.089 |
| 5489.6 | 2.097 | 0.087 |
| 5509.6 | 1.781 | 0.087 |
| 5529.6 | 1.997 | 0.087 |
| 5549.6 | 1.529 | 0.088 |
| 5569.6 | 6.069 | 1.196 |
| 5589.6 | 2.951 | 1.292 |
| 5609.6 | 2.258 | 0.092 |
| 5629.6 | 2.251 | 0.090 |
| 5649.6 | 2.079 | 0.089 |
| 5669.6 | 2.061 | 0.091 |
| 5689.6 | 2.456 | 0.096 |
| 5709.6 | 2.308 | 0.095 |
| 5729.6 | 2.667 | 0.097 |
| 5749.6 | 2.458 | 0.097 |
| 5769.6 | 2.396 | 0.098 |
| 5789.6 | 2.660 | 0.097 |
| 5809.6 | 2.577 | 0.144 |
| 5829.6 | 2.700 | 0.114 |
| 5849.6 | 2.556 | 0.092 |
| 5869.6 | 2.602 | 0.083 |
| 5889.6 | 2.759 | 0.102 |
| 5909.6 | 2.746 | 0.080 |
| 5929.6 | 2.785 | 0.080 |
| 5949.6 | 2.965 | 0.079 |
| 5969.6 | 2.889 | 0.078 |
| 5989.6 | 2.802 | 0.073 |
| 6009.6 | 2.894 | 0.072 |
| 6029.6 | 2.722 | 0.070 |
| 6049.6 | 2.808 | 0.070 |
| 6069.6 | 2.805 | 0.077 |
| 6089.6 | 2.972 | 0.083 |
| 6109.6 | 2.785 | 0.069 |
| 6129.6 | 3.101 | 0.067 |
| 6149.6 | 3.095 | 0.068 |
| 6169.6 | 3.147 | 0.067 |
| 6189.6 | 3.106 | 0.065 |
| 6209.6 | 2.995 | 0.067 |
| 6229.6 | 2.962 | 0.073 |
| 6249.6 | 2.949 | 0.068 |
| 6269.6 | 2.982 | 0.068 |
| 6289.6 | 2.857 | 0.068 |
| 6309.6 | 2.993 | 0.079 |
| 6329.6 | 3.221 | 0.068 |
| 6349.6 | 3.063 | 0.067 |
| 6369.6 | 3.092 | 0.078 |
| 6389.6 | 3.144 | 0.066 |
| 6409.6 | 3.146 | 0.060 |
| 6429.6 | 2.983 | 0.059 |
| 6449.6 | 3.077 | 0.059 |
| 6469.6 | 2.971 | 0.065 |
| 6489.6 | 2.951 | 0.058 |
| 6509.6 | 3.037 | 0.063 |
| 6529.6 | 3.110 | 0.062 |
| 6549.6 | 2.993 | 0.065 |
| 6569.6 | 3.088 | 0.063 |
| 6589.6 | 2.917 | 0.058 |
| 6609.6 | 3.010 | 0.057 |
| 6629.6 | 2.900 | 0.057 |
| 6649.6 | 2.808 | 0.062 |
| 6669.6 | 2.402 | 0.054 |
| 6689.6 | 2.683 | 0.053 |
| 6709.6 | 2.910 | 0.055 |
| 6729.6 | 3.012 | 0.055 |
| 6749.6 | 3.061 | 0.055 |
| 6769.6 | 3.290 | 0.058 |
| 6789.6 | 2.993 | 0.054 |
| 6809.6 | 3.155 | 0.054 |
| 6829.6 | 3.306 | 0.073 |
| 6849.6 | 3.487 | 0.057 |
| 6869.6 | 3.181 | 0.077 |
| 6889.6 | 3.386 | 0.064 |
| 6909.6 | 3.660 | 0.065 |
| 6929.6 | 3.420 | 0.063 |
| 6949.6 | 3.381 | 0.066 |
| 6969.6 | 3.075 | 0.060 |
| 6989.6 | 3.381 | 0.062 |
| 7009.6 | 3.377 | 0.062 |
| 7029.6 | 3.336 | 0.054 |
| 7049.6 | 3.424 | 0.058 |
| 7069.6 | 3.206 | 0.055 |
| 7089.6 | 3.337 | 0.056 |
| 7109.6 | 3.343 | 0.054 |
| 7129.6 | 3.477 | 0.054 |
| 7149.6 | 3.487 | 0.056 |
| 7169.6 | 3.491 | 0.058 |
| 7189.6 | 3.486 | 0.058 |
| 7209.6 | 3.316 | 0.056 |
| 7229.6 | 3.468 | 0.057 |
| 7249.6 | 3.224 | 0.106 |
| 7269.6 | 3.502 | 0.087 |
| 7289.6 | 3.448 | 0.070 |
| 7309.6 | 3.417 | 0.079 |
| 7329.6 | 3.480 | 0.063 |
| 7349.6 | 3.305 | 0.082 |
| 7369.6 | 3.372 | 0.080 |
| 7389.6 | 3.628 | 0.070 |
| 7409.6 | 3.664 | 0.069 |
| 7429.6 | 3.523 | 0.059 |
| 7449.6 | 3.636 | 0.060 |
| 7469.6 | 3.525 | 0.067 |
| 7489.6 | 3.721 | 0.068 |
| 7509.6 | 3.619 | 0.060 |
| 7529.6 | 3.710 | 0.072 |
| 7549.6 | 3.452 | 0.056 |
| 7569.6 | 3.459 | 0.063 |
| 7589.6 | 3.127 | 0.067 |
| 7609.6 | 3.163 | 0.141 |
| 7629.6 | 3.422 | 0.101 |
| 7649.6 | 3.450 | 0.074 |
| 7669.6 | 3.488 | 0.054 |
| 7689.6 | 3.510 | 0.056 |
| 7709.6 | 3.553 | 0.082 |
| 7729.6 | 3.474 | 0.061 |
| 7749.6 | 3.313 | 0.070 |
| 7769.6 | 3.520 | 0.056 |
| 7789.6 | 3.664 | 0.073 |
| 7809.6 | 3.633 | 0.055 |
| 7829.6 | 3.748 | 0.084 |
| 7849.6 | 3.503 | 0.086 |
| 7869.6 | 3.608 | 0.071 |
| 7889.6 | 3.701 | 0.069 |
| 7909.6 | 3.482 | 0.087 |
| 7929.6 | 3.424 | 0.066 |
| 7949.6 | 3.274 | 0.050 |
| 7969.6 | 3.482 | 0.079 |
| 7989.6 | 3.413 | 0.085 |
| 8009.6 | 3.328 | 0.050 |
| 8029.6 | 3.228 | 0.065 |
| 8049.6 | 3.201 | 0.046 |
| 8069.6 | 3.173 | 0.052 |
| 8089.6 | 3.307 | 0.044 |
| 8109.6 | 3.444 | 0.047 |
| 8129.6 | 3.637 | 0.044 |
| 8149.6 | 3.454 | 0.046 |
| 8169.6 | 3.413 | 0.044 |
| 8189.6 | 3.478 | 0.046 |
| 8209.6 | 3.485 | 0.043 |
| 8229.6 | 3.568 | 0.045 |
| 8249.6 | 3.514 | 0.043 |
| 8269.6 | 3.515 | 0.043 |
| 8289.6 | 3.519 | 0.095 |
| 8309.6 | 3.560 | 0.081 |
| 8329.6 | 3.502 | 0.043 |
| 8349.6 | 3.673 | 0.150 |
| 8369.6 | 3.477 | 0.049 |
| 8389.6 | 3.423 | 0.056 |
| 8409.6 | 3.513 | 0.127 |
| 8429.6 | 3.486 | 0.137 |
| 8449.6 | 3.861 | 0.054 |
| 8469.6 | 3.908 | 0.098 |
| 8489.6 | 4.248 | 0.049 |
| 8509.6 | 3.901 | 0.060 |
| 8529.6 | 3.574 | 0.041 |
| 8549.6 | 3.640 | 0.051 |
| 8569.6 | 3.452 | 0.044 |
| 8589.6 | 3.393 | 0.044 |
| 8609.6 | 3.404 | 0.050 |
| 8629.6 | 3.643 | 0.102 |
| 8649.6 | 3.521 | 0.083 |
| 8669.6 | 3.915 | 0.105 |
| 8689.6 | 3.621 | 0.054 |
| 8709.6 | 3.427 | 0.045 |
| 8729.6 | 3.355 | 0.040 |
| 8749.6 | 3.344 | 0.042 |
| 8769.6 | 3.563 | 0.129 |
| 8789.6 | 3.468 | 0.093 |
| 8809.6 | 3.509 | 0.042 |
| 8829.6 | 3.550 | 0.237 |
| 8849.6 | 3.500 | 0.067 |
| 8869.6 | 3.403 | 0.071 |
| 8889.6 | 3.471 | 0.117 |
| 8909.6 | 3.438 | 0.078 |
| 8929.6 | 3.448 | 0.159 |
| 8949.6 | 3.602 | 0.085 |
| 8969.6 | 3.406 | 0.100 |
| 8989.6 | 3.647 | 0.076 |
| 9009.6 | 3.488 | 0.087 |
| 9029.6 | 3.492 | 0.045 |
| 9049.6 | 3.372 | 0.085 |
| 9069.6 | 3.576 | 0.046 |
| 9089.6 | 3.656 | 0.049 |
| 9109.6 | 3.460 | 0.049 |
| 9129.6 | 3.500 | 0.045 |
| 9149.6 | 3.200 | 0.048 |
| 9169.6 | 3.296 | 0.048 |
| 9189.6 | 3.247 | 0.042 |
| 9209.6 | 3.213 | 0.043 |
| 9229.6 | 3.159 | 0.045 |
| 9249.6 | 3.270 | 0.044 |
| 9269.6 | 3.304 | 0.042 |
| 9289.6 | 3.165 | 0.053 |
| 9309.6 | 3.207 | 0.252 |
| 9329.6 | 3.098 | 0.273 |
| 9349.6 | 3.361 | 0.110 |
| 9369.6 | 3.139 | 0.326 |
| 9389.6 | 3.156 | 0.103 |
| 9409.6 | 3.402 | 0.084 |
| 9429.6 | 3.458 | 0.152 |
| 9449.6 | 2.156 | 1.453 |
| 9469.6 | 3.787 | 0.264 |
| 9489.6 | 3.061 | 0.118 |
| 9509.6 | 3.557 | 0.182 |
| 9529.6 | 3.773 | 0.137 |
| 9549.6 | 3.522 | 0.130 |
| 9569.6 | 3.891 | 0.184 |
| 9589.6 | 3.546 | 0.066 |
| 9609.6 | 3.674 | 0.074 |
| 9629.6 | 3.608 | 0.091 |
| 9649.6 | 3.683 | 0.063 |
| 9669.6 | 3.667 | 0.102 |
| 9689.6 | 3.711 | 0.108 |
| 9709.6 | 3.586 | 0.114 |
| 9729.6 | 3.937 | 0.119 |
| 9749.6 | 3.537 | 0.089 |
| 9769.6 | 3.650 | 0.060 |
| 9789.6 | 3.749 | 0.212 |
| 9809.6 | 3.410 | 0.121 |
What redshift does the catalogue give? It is 0.29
